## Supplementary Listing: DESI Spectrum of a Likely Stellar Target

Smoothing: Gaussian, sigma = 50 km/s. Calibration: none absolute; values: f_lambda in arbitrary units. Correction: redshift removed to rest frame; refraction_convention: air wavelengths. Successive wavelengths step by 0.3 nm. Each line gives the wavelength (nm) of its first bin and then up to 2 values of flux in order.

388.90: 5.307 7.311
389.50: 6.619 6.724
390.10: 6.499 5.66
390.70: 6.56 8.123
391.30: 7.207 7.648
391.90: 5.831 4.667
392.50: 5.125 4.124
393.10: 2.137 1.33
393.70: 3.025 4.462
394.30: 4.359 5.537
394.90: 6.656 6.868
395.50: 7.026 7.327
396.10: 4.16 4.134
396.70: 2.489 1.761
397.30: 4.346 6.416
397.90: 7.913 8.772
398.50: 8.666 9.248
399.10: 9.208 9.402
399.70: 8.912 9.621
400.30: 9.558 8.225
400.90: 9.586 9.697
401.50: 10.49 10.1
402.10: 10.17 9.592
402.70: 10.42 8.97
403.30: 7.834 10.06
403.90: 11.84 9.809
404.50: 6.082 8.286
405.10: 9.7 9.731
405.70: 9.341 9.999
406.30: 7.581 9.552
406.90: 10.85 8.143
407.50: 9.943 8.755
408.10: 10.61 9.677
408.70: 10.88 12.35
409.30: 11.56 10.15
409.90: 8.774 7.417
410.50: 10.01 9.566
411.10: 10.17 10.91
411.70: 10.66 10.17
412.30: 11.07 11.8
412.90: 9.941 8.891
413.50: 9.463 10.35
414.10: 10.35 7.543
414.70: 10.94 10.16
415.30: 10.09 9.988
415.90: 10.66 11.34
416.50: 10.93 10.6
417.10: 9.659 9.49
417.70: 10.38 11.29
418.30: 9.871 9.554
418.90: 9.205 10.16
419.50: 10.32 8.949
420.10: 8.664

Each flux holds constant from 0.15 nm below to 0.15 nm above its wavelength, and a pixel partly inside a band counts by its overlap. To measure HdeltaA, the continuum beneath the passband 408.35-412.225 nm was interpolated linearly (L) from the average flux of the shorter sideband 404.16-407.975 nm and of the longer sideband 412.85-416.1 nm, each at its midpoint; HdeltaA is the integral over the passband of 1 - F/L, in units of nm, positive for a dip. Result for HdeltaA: -0.31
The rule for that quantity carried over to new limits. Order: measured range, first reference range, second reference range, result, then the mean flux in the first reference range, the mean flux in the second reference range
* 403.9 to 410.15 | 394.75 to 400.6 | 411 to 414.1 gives -0.34 nm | 7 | 10.3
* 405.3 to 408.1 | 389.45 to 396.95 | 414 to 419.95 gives -0.48 nm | 5.31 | 10.1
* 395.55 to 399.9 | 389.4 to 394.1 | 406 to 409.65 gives 0.30 nm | 5.35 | 10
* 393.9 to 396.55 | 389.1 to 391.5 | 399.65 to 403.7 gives 0.78 nm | 6.84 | 9.53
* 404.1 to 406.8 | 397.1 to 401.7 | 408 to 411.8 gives 0.17 nm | 8.61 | 10.2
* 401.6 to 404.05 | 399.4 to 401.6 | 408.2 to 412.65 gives -0.07 nm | 9.41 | 10.3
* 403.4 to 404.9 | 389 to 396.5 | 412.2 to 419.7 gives -0.27 nm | 5.57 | 10.1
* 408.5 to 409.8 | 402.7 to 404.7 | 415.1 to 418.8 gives -0.19 nm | 9.18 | 10.3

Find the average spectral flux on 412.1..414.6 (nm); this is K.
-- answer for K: 9.95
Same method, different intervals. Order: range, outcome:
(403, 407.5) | 9.22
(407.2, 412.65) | 10.2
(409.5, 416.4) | 10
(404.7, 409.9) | 9.81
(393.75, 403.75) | 7.59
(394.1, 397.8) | 5.12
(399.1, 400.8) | 9.16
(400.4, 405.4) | 9.44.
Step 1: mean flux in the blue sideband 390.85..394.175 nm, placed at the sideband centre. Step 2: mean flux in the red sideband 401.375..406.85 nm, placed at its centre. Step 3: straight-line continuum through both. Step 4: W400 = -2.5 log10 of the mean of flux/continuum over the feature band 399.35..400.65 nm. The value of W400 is -0.18 mag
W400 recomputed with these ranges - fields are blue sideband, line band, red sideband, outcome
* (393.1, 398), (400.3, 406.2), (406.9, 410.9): -0.23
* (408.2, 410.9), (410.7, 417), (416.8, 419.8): -0.03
